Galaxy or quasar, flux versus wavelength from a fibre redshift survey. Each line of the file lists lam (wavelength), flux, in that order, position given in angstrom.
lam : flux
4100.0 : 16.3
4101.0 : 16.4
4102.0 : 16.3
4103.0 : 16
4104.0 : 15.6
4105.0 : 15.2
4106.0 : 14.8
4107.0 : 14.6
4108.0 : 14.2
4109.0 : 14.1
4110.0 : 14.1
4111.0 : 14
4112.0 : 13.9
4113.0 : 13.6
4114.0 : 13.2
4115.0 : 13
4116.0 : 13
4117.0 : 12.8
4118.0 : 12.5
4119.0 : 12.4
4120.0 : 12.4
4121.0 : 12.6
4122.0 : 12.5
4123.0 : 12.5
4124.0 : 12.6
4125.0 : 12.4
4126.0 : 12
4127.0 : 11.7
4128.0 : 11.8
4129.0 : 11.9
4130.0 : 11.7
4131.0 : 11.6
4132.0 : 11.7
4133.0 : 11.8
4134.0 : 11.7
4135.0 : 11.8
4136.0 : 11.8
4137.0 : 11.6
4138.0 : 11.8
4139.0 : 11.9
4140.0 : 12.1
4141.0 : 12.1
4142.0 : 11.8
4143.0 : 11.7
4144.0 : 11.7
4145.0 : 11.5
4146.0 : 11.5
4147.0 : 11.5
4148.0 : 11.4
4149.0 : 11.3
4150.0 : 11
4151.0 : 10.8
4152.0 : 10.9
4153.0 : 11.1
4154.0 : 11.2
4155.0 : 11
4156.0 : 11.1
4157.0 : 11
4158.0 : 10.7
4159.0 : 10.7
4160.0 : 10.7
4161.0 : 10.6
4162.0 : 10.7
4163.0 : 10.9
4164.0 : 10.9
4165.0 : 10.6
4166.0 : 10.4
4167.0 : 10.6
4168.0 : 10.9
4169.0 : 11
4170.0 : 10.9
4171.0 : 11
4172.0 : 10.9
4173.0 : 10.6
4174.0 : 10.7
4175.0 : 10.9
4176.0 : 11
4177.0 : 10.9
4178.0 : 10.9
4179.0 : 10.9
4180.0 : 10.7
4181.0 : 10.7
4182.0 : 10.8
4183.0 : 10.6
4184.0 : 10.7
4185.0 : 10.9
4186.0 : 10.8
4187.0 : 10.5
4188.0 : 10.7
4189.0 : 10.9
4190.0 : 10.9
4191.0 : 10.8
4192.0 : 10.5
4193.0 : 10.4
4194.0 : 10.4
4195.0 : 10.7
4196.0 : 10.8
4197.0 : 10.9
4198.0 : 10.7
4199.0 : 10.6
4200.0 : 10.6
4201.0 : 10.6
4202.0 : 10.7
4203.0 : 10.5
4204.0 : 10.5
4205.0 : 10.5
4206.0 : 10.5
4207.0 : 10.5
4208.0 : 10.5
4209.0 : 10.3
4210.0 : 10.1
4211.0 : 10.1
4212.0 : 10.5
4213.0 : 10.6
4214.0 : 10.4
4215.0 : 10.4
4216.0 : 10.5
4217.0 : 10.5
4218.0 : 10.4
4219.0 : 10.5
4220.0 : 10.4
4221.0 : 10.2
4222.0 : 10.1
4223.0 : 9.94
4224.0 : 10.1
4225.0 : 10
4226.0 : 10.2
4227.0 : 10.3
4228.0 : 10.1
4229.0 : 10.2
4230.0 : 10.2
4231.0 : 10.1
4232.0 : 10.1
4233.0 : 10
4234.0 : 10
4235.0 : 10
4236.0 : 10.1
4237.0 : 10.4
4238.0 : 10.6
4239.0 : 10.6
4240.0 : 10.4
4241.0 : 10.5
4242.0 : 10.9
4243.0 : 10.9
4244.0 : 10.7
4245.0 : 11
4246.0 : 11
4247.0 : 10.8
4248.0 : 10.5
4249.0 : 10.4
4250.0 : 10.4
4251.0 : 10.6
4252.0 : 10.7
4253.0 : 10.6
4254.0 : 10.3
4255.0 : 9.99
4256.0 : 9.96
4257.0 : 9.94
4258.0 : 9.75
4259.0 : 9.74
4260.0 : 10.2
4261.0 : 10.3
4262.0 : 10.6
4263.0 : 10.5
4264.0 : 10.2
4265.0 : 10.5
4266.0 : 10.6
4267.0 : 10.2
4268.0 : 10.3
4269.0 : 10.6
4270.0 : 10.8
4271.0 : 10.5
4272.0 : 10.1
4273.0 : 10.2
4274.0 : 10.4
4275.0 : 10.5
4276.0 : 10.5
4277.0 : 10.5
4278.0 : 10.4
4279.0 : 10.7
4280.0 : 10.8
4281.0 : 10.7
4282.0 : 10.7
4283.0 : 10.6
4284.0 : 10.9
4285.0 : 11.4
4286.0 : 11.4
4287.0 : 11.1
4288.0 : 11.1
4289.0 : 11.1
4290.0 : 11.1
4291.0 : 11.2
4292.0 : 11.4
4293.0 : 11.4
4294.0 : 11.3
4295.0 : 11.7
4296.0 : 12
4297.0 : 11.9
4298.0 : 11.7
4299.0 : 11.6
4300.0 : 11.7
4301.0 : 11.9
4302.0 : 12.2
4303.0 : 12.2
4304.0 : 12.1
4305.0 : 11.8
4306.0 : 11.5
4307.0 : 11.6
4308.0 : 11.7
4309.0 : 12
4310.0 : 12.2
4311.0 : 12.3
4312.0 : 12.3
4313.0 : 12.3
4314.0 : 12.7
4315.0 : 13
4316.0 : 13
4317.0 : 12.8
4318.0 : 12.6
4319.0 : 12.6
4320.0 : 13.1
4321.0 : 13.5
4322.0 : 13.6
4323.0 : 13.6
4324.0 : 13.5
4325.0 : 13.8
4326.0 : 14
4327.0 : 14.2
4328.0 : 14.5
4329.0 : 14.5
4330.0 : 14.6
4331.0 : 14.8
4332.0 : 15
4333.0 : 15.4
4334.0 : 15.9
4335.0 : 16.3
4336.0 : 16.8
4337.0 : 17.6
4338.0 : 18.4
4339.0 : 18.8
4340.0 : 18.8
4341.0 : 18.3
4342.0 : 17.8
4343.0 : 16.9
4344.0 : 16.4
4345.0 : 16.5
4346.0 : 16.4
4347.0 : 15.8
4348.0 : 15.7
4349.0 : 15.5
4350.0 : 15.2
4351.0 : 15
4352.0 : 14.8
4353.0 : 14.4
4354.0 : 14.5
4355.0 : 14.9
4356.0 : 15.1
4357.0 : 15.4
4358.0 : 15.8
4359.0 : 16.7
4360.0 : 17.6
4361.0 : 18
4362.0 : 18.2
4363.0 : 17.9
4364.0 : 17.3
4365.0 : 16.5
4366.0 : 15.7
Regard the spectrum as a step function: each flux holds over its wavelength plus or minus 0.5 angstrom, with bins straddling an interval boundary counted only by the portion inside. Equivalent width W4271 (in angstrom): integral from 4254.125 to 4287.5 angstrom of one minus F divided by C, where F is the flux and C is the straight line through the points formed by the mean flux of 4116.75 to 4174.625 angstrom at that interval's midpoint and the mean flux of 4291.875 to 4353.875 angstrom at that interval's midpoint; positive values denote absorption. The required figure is 7.0 angstrom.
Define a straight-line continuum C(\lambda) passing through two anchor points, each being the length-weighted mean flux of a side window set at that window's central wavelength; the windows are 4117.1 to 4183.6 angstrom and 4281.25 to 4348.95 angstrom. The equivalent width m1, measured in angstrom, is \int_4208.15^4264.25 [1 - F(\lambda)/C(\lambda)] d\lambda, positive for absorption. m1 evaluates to 9.56 angstrom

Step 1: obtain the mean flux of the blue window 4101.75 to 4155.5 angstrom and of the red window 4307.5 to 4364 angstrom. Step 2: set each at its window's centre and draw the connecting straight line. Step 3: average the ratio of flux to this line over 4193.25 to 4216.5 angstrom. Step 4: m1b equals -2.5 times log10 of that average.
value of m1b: 0.27 mag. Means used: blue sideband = 12.5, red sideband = 15.1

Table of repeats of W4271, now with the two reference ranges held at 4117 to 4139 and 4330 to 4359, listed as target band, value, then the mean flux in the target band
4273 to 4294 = 5.74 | 10.9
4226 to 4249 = 6.02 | 10.4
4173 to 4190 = 2.96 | 10.8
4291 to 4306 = 3.46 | 11.8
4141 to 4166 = 2.84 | 11.1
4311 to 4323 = 2.11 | 12.9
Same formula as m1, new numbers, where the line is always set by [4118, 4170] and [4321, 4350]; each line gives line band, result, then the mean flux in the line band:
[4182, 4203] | 3.2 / 10.7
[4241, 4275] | 8.7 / 10.4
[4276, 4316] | 9.0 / 11.5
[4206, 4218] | 2.4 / 10.4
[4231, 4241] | 2.4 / 10.2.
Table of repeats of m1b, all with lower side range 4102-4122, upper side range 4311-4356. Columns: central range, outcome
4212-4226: 0.36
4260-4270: 0.37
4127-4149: 0.19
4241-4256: 0.34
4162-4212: 0.31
